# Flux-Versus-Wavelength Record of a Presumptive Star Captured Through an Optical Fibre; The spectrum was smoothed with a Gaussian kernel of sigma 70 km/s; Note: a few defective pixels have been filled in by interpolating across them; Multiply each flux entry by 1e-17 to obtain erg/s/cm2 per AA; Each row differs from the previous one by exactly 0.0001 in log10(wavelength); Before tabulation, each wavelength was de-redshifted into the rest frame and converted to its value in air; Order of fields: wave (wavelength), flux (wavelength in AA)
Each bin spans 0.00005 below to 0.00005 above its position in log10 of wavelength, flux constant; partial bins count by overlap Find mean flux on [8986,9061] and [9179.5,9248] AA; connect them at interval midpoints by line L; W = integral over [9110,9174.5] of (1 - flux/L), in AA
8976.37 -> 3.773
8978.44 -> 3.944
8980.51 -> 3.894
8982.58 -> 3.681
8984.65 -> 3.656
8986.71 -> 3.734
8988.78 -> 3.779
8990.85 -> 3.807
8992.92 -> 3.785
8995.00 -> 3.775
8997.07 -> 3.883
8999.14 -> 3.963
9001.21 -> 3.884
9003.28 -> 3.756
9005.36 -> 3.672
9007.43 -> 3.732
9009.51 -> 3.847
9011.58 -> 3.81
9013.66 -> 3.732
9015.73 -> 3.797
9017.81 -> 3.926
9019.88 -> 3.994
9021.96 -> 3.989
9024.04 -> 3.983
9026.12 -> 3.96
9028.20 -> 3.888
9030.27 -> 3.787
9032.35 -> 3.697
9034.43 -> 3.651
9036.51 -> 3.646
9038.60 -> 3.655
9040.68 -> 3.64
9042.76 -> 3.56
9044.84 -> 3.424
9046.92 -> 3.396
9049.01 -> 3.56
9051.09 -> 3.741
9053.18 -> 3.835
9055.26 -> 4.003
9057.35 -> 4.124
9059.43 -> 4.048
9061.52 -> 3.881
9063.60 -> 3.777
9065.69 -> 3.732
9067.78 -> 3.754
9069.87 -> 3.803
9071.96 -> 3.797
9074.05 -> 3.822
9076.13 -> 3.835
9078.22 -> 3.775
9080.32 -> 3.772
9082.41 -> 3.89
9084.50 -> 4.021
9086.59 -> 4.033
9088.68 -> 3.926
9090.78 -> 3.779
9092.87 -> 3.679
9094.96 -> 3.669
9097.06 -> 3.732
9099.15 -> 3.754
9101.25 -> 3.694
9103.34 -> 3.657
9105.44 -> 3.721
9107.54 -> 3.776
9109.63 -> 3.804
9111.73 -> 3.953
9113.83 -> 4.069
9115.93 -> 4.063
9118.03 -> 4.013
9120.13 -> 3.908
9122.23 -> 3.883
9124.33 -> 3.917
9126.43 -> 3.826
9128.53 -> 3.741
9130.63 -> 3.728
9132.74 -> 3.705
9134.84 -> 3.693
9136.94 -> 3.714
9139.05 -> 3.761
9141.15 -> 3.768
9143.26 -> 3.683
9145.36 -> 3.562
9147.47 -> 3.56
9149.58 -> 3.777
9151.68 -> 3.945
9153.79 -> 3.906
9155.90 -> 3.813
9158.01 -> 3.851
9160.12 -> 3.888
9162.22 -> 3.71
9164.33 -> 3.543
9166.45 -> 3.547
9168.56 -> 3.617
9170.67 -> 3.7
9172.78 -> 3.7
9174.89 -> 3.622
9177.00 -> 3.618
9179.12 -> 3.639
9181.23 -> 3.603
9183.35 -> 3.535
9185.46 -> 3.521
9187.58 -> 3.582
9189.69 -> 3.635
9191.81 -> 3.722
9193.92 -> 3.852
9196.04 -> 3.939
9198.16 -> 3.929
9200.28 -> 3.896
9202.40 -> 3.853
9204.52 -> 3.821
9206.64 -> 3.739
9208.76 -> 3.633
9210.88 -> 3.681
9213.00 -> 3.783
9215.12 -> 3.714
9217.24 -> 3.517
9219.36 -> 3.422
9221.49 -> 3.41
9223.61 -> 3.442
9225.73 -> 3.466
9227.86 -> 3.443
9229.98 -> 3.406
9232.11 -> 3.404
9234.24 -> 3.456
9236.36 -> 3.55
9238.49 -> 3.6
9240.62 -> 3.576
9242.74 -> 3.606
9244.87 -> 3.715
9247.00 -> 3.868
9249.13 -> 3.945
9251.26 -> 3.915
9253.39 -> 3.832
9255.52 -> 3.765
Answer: -1.6 AA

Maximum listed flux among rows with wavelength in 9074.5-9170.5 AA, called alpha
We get 4.069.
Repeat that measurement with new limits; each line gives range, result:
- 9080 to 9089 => 4.033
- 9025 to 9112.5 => 4.124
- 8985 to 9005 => 3.963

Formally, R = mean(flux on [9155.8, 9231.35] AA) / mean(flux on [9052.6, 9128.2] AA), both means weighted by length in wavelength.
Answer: 0.95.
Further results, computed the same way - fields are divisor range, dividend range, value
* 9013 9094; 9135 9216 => 0.98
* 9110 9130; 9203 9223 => 0.93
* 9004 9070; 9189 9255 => 0.97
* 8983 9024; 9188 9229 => 0.96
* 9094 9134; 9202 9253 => 0.95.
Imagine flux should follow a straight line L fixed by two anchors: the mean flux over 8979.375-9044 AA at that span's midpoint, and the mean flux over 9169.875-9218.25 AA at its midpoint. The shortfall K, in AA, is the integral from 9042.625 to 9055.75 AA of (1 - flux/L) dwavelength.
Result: 0.48 AA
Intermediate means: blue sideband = 3.79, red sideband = 3.71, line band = 3.64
